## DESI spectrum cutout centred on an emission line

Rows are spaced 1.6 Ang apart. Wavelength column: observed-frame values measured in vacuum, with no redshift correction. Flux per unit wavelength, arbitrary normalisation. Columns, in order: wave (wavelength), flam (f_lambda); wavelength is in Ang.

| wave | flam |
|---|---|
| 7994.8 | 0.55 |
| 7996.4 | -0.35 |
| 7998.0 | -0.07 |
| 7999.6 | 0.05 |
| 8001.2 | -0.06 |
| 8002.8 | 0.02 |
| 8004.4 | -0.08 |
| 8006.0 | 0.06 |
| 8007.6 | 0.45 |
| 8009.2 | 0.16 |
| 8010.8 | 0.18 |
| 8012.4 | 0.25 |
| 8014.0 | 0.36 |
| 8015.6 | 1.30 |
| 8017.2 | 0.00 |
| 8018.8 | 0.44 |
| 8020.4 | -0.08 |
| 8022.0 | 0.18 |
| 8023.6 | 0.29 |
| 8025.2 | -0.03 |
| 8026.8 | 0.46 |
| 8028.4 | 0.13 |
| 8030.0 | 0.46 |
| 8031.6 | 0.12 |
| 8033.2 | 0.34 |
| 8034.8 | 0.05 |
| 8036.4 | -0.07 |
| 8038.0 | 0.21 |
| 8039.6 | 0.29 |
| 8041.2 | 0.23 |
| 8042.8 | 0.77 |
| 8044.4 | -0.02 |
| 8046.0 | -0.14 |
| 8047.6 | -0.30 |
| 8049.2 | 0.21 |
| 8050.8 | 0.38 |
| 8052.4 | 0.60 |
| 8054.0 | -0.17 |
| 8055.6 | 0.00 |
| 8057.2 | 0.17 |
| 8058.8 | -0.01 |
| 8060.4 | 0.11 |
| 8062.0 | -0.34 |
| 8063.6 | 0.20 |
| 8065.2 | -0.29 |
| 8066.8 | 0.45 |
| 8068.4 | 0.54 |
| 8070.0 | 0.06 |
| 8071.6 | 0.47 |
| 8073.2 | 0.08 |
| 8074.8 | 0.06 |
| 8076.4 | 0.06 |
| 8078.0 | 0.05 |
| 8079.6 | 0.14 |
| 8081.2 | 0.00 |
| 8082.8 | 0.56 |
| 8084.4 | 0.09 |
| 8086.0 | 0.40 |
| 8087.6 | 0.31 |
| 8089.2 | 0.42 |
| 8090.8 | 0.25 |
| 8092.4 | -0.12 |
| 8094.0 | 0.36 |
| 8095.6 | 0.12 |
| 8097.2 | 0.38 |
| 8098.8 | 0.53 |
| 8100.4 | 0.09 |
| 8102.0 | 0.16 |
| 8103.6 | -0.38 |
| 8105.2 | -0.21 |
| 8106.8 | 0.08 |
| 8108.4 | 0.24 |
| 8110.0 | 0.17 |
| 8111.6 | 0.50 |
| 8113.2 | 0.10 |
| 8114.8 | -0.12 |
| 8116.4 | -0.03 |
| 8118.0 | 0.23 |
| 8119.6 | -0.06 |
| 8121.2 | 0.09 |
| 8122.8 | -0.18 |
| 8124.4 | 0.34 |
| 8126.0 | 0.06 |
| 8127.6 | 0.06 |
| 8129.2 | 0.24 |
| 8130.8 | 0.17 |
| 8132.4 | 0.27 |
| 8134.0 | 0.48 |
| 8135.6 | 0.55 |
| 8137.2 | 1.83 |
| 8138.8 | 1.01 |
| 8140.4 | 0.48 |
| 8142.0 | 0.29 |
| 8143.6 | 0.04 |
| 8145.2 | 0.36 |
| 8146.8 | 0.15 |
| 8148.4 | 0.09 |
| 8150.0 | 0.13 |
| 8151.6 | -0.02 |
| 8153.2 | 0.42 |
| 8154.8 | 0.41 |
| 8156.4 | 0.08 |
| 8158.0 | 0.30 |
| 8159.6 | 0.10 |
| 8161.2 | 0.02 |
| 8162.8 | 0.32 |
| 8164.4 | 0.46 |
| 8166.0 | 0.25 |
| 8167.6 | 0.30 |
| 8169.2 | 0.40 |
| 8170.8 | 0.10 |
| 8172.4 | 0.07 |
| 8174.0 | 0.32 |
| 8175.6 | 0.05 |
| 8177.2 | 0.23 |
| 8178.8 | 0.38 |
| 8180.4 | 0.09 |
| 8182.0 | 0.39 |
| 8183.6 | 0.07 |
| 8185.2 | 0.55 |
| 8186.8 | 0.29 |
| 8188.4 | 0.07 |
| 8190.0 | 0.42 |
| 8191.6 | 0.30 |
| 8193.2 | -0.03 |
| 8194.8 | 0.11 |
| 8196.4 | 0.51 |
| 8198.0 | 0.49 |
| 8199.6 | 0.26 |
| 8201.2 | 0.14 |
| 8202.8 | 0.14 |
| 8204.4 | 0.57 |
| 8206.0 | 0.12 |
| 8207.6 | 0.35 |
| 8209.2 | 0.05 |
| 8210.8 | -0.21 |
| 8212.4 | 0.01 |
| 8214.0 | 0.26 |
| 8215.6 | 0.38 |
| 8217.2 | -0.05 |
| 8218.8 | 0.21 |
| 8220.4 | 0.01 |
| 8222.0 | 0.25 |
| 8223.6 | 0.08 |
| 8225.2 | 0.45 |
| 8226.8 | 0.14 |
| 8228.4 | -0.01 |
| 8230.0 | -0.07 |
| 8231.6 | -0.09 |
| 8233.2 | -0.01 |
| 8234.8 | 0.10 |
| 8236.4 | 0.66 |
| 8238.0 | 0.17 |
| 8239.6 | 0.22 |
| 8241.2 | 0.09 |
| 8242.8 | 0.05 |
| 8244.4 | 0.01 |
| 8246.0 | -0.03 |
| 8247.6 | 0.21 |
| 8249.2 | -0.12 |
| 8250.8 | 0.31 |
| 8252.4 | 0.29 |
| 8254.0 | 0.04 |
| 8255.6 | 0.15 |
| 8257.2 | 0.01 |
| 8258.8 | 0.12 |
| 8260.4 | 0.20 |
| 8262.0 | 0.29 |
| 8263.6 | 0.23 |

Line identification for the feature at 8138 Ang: H-gamma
